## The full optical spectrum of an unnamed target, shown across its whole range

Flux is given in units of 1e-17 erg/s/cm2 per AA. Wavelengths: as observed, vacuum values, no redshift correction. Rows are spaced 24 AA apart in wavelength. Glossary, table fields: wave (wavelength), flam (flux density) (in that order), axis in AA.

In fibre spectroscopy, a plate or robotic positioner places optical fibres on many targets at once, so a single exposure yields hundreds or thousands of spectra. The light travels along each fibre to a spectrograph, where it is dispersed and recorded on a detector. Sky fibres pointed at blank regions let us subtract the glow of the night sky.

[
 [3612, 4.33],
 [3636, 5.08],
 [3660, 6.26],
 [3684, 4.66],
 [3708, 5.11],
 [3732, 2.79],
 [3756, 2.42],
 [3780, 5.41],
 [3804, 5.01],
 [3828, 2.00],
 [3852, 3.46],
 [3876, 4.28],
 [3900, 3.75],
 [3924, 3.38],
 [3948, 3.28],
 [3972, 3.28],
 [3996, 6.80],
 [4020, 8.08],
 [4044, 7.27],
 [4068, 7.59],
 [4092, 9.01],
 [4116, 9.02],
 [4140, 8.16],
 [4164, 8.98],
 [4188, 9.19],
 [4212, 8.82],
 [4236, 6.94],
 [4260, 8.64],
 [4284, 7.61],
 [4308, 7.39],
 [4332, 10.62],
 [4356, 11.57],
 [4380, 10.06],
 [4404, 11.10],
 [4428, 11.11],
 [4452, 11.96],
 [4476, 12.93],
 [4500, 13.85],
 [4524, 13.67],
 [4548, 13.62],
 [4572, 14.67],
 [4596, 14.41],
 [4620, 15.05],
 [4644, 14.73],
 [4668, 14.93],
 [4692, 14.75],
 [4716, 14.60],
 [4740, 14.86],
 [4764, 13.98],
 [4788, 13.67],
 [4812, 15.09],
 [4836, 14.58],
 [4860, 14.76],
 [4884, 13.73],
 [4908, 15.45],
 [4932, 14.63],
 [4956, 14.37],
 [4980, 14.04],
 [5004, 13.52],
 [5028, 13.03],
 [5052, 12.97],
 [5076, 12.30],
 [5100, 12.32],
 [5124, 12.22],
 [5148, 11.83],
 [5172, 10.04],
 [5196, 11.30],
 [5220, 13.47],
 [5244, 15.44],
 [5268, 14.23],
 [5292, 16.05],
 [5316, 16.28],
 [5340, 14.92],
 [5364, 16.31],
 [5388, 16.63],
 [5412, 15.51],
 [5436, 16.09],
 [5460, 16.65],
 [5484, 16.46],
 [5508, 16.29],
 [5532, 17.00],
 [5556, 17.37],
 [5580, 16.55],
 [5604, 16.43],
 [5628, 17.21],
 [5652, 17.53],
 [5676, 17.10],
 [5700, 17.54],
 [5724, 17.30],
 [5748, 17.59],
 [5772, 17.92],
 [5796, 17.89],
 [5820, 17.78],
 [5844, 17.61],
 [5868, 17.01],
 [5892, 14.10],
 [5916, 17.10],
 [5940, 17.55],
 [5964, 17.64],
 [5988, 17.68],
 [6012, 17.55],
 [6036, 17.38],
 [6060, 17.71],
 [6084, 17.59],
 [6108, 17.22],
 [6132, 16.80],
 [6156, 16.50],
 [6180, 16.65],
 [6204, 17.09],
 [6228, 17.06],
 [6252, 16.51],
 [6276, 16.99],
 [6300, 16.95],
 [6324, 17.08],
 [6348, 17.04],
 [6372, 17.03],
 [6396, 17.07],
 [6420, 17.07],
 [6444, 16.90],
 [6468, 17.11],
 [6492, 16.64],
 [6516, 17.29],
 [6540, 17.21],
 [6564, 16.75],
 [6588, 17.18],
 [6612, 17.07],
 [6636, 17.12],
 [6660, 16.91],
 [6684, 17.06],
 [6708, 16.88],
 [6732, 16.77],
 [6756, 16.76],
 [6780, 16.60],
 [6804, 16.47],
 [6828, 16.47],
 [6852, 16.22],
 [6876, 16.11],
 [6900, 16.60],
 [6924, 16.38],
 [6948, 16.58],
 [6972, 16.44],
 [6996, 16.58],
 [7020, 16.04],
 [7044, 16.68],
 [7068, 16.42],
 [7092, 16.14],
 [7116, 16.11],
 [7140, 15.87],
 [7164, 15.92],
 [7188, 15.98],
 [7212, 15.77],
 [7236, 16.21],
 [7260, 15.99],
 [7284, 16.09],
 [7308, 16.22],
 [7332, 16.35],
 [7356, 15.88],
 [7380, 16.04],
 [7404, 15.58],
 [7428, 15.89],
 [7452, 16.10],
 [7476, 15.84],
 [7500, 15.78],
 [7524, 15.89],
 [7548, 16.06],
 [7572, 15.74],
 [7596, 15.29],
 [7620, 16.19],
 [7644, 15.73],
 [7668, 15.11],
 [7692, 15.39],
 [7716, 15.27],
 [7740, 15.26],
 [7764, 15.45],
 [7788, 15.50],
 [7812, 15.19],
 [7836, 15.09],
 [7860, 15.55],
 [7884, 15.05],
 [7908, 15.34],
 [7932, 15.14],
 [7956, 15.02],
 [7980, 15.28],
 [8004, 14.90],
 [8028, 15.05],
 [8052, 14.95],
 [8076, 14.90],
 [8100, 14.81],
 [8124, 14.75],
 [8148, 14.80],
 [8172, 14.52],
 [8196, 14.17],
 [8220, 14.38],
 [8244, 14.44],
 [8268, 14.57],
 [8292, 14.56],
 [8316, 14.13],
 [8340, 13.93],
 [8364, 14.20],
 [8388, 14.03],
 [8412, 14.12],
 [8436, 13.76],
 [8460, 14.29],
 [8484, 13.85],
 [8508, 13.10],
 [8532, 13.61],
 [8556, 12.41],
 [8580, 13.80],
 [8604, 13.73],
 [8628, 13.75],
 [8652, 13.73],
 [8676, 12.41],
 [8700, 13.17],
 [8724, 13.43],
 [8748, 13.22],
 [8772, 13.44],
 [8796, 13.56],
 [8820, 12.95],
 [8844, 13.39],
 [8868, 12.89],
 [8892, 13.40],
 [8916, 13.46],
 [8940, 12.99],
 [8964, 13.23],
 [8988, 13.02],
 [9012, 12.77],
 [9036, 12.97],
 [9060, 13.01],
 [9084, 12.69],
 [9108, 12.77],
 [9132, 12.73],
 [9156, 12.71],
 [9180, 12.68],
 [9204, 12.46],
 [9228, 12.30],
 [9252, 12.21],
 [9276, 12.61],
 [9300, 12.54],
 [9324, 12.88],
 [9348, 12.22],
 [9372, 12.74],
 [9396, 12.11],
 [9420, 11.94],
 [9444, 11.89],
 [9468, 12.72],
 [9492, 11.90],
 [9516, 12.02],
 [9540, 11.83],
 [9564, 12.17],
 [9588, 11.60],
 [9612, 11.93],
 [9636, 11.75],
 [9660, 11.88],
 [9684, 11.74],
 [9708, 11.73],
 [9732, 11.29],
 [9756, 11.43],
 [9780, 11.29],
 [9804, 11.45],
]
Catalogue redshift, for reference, 0.000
